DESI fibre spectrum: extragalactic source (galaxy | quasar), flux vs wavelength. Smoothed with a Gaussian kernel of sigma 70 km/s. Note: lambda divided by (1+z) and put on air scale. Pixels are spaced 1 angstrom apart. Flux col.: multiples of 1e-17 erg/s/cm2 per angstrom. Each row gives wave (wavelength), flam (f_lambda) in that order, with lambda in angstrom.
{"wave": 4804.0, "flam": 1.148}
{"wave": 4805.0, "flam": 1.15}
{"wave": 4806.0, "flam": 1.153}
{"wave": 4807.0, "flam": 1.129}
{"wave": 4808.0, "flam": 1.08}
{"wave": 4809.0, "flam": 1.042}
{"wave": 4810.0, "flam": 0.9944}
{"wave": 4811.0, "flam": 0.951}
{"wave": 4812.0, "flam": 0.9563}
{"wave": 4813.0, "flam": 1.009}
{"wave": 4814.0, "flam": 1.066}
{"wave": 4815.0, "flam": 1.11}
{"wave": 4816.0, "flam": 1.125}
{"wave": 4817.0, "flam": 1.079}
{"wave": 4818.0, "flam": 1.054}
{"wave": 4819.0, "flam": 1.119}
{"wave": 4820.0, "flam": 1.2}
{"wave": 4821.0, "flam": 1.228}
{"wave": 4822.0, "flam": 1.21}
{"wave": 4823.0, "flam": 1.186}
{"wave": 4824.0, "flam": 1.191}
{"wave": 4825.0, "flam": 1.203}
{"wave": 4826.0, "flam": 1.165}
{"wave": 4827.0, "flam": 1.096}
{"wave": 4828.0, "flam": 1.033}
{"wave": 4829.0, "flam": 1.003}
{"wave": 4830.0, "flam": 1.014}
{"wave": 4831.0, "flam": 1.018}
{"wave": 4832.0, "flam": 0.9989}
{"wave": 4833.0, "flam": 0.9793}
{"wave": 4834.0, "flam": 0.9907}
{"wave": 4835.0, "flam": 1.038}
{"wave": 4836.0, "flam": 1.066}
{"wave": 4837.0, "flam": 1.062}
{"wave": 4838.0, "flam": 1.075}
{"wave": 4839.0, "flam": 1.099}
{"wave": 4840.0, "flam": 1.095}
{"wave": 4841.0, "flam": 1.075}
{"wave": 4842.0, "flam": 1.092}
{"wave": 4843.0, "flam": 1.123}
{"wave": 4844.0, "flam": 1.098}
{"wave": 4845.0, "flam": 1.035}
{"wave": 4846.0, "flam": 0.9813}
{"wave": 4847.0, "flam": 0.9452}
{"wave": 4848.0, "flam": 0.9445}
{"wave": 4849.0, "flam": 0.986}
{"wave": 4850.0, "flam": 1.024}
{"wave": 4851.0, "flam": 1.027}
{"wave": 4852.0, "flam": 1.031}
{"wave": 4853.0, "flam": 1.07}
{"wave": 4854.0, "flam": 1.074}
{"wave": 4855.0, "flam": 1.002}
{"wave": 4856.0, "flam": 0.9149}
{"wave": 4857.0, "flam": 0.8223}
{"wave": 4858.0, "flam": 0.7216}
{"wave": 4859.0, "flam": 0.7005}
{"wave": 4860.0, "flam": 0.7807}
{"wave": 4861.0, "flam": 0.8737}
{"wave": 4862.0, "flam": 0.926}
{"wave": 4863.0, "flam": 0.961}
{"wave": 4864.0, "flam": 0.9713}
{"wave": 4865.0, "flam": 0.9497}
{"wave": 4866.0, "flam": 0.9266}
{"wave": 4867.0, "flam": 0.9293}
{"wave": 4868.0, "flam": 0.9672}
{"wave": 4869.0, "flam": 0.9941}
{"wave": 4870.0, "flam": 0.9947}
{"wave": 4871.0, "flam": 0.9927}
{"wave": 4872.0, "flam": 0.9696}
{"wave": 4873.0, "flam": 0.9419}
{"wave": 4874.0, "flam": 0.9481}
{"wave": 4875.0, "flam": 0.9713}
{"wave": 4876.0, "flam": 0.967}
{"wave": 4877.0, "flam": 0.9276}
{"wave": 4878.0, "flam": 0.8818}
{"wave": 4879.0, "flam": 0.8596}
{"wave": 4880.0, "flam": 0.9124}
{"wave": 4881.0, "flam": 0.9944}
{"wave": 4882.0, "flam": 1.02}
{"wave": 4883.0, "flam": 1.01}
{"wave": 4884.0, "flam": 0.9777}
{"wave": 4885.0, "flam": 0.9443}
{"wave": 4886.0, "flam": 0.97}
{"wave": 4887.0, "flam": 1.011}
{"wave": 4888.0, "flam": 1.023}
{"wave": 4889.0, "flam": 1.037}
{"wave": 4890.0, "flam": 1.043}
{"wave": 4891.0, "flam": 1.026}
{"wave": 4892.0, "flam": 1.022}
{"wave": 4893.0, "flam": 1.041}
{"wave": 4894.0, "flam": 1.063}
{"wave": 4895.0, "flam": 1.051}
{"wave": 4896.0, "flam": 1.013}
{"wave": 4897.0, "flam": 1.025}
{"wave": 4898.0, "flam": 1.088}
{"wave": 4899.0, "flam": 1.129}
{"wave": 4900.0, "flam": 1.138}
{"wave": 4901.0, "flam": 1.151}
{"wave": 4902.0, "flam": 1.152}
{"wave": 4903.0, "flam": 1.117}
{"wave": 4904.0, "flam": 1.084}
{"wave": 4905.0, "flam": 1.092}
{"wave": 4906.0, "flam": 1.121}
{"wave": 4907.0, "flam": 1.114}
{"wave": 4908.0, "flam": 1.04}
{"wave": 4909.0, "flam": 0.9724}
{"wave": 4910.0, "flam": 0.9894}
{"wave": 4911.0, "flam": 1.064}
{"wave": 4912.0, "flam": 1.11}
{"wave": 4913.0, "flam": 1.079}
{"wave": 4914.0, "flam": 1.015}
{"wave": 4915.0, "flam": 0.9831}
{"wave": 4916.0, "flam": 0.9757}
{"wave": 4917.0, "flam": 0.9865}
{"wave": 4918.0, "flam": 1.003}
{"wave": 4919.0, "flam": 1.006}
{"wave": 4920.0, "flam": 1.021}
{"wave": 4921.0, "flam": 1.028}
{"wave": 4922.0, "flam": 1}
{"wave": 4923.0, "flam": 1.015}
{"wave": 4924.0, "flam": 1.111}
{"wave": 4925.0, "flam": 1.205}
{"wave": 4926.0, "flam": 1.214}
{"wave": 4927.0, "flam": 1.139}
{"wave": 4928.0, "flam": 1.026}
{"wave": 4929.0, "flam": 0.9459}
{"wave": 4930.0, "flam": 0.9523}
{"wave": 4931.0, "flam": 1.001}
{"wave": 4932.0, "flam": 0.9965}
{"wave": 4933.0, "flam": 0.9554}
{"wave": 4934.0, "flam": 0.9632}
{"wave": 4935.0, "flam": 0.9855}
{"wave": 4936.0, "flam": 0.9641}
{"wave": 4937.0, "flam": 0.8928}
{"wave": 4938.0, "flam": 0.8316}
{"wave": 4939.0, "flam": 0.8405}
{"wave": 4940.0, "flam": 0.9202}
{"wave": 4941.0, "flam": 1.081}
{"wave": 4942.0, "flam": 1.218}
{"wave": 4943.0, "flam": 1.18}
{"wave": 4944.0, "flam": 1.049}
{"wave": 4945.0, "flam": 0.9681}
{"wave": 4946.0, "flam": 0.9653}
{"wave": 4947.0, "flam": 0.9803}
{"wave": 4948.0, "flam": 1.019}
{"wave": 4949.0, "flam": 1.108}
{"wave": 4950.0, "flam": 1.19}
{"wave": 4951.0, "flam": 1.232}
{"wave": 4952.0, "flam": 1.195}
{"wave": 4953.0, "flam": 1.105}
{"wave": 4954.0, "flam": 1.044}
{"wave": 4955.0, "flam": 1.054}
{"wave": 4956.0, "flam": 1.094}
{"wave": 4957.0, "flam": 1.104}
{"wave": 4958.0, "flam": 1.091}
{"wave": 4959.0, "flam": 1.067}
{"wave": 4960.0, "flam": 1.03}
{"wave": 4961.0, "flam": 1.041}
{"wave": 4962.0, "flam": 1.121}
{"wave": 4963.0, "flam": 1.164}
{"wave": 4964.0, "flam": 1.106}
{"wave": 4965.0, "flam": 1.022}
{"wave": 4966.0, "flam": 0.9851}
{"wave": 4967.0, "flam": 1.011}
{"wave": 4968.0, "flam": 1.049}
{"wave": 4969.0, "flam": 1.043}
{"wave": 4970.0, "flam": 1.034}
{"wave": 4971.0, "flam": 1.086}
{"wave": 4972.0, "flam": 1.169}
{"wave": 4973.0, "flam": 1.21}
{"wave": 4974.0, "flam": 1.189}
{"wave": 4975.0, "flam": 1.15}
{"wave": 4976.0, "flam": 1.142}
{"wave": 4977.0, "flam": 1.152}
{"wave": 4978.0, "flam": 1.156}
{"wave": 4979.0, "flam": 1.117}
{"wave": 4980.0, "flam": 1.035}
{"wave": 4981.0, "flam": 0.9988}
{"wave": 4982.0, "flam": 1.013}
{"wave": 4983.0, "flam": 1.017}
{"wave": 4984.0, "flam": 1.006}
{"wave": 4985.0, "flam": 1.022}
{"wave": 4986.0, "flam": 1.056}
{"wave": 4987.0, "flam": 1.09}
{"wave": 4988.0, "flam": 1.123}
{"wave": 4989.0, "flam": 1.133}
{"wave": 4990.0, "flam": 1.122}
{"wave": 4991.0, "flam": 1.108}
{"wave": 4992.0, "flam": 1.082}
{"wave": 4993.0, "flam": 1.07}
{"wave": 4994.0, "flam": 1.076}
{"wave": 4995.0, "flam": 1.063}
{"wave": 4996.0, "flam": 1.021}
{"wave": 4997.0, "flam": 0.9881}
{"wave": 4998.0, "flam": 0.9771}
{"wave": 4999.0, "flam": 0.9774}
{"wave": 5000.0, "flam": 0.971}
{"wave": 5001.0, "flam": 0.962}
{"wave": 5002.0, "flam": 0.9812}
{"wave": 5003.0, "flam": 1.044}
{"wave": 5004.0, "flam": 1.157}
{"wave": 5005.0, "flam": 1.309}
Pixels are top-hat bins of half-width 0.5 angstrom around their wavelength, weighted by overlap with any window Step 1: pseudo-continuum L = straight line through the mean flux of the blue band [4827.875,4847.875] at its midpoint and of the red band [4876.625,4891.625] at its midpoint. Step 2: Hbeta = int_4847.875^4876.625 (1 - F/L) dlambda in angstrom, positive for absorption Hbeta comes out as 1.8 angstrom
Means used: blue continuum 1.04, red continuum 0.977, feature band 0.944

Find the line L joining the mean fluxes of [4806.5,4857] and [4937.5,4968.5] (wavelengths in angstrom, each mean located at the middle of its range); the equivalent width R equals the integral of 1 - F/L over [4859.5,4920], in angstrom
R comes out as 3.1 angstrom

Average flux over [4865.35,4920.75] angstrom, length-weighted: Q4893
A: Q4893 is 1.02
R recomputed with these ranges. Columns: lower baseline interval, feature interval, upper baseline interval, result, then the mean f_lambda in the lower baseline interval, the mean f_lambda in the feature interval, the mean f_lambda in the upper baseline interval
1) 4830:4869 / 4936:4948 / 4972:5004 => 0.6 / 0.984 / 0.993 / 1.07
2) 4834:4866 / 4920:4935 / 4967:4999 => 0.0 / 0.985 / 1.04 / 1.08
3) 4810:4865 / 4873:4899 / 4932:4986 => 1.2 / 1.03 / 0.995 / 1.06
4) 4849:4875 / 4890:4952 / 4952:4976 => -1.1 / 0.942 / 1.04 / 1.09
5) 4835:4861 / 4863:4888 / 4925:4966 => 1.2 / 0.992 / 0.961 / 1.05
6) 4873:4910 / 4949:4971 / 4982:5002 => -1.0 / 1.02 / 1.09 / 1.04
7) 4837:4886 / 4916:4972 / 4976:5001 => -1.0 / 0.97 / 1.04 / 1.06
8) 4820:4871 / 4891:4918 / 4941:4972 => -0.3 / 1.02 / 1.06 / 1.08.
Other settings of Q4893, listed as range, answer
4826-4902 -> 0.998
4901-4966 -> 1.05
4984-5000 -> 1.06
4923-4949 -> 1.02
